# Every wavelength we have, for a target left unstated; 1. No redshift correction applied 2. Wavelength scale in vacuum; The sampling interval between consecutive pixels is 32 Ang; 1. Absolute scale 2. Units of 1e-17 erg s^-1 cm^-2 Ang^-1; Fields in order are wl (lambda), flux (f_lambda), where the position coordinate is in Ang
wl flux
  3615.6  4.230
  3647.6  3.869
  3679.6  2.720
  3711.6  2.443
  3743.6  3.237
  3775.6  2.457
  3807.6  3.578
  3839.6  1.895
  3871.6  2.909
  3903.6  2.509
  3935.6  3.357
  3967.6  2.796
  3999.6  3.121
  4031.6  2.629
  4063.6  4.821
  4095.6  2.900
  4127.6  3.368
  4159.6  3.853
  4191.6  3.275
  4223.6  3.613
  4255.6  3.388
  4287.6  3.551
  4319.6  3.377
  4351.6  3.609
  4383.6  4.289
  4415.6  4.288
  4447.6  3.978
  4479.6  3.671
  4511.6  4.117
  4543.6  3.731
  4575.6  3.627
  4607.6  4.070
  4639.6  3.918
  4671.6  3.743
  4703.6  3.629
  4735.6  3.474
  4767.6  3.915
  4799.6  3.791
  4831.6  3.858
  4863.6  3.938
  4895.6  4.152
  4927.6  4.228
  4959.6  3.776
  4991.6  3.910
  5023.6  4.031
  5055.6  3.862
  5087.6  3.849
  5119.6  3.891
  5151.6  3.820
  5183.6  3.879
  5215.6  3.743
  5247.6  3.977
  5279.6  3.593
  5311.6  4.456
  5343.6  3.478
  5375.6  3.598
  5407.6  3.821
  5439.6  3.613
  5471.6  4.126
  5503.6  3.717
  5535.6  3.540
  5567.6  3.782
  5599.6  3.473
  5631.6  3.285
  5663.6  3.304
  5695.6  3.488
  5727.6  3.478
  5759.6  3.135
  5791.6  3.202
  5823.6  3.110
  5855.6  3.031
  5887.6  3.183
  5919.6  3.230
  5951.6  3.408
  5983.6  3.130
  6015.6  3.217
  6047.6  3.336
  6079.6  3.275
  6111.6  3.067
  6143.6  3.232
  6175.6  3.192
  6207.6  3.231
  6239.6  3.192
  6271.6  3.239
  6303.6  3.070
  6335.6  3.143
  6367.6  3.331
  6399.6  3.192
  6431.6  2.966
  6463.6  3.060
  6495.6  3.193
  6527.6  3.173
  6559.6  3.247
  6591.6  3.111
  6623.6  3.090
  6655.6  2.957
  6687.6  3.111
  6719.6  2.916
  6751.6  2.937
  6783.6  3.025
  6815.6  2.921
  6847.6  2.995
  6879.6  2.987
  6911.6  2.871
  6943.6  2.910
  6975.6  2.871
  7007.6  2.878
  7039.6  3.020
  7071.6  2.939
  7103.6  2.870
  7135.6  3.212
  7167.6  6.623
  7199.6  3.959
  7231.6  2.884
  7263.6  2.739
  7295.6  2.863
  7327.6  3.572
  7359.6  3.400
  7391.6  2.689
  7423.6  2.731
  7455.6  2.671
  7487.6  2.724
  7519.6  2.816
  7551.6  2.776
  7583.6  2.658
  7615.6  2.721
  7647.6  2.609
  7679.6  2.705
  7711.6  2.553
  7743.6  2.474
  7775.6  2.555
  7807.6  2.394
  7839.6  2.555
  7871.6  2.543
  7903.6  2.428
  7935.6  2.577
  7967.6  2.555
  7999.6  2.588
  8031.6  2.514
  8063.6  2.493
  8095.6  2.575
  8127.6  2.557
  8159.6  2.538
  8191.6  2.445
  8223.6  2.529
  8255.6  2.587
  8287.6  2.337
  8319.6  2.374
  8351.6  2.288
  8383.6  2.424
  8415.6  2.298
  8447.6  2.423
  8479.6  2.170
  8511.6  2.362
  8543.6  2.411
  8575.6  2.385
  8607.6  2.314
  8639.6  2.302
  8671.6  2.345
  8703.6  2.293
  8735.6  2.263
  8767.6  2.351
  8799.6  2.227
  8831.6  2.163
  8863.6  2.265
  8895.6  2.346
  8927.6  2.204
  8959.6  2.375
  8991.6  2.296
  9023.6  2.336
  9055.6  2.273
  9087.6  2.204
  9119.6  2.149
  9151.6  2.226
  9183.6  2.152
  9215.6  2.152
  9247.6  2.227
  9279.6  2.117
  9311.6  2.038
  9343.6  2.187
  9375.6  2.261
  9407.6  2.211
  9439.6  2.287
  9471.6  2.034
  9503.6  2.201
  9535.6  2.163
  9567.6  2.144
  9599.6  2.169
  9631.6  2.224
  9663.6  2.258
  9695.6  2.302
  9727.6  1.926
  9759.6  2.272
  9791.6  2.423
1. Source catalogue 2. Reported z 0.09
